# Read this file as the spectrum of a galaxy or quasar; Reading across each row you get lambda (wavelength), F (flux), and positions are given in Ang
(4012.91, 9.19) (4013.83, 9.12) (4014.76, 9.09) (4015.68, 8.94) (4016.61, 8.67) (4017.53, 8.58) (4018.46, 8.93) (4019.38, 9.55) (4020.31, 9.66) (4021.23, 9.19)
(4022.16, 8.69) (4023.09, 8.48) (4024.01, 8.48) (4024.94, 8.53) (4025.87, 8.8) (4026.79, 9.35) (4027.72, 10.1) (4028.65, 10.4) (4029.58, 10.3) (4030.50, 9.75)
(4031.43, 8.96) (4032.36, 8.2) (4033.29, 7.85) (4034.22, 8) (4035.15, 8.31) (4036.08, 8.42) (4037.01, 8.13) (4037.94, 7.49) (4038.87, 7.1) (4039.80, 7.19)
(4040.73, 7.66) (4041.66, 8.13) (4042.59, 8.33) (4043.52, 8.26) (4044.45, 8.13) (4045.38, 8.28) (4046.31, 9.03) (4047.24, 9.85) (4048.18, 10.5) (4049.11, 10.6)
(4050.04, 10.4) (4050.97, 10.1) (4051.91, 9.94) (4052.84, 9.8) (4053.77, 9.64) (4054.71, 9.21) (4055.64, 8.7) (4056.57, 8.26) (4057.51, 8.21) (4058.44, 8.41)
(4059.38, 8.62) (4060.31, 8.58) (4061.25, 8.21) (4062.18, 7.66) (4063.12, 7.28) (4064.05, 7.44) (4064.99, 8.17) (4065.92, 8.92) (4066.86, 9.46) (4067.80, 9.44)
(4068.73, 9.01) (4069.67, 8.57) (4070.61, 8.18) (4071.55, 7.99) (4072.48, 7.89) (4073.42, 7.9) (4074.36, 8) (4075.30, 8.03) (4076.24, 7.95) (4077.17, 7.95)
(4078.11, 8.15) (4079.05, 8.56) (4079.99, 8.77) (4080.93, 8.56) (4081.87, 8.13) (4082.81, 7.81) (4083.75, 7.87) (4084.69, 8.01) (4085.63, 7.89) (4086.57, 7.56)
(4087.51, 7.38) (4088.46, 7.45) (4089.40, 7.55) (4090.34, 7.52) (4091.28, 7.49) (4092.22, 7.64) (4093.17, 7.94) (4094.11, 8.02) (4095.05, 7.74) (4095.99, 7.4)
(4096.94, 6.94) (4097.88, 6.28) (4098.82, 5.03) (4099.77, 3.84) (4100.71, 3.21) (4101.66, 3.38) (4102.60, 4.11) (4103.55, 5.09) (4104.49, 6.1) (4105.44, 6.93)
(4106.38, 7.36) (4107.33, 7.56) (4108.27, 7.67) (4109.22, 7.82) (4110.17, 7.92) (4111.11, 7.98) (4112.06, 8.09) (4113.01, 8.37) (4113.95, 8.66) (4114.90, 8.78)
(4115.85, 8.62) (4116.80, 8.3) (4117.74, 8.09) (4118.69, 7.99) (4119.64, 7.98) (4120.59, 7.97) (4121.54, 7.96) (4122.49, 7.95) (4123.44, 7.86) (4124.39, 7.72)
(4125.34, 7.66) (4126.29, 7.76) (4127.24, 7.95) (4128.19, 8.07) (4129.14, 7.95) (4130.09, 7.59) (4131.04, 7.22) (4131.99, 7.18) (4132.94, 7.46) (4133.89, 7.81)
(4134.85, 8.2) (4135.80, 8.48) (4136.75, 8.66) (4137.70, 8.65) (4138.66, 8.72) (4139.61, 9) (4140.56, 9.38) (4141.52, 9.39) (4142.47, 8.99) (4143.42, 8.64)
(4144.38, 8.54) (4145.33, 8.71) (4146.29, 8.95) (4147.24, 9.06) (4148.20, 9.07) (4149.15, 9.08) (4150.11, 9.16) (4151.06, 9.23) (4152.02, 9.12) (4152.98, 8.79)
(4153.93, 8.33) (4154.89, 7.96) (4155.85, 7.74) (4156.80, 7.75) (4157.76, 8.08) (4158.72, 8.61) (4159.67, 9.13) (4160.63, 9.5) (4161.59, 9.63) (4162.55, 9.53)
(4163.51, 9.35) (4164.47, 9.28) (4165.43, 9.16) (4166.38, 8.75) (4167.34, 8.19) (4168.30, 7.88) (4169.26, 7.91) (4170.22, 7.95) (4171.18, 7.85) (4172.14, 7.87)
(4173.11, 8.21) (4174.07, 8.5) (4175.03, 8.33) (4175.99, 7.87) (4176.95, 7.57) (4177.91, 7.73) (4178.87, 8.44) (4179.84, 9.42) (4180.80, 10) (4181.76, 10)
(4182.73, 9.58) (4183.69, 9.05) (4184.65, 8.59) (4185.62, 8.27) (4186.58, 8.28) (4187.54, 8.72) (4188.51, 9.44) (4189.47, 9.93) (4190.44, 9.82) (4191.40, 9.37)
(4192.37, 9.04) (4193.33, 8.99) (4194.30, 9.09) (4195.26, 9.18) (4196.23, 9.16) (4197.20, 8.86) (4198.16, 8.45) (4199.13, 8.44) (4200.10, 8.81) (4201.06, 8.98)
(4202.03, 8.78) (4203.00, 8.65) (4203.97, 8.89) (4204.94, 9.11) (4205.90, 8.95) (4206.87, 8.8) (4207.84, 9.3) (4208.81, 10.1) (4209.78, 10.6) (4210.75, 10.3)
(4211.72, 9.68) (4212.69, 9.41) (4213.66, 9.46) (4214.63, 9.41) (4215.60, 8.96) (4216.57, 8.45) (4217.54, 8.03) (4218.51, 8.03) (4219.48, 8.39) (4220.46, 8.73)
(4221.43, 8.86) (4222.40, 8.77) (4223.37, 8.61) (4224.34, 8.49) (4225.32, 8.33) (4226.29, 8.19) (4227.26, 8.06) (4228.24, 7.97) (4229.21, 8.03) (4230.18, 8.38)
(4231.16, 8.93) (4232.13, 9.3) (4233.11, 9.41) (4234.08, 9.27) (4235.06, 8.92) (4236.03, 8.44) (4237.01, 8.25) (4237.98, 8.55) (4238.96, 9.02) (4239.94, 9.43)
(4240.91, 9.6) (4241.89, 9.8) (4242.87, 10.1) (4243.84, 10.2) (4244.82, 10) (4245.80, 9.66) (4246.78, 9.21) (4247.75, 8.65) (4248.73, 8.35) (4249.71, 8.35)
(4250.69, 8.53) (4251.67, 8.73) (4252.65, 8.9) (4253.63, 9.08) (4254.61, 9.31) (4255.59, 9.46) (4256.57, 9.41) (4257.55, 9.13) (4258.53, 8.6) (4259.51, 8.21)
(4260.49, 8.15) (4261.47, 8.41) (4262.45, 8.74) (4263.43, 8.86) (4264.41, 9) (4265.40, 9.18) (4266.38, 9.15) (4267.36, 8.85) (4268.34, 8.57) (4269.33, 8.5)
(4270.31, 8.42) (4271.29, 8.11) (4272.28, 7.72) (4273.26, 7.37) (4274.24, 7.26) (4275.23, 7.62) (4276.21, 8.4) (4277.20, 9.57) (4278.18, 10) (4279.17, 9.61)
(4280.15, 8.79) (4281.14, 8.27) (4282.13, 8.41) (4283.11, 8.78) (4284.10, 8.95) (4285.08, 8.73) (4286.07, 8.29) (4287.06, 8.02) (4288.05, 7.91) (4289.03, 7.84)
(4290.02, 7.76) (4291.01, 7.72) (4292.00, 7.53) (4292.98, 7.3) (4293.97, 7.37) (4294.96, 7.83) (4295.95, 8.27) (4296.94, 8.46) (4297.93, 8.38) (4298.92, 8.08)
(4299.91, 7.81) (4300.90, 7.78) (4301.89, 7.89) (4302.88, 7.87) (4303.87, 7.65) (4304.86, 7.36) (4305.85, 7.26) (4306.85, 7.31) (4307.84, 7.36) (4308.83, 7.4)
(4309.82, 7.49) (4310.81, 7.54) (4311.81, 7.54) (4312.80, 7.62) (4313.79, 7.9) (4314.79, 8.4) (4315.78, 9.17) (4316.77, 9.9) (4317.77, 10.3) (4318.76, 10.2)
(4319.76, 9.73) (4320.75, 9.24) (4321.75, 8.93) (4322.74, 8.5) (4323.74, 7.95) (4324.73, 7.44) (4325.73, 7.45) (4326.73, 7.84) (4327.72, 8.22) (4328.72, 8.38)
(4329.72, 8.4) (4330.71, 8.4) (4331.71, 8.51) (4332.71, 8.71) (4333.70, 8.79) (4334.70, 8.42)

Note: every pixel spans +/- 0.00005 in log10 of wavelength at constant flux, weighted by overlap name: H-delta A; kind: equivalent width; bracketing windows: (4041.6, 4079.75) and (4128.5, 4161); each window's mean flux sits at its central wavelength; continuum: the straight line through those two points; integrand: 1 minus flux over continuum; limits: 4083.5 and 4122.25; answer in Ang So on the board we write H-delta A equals 6.3 Ang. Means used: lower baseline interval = 8.68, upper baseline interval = 8.53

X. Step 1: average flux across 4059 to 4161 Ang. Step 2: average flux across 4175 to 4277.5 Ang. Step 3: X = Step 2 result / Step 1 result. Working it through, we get 1.1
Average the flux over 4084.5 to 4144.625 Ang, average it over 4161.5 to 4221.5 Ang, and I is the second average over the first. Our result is 1.18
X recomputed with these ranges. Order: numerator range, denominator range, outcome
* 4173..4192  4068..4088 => 1.09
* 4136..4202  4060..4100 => 1.12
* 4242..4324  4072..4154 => 1.09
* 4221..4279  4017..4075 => 1.01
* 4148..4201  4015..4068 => 1.00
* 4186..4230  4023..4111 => 1.11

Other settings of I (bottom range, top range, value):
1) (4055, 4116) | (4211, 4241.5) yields 1.15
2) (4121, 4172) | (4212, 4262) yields 1.05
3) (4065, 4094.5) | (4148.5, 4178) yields 1.05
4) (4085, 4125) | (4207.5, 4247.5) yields 1.25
